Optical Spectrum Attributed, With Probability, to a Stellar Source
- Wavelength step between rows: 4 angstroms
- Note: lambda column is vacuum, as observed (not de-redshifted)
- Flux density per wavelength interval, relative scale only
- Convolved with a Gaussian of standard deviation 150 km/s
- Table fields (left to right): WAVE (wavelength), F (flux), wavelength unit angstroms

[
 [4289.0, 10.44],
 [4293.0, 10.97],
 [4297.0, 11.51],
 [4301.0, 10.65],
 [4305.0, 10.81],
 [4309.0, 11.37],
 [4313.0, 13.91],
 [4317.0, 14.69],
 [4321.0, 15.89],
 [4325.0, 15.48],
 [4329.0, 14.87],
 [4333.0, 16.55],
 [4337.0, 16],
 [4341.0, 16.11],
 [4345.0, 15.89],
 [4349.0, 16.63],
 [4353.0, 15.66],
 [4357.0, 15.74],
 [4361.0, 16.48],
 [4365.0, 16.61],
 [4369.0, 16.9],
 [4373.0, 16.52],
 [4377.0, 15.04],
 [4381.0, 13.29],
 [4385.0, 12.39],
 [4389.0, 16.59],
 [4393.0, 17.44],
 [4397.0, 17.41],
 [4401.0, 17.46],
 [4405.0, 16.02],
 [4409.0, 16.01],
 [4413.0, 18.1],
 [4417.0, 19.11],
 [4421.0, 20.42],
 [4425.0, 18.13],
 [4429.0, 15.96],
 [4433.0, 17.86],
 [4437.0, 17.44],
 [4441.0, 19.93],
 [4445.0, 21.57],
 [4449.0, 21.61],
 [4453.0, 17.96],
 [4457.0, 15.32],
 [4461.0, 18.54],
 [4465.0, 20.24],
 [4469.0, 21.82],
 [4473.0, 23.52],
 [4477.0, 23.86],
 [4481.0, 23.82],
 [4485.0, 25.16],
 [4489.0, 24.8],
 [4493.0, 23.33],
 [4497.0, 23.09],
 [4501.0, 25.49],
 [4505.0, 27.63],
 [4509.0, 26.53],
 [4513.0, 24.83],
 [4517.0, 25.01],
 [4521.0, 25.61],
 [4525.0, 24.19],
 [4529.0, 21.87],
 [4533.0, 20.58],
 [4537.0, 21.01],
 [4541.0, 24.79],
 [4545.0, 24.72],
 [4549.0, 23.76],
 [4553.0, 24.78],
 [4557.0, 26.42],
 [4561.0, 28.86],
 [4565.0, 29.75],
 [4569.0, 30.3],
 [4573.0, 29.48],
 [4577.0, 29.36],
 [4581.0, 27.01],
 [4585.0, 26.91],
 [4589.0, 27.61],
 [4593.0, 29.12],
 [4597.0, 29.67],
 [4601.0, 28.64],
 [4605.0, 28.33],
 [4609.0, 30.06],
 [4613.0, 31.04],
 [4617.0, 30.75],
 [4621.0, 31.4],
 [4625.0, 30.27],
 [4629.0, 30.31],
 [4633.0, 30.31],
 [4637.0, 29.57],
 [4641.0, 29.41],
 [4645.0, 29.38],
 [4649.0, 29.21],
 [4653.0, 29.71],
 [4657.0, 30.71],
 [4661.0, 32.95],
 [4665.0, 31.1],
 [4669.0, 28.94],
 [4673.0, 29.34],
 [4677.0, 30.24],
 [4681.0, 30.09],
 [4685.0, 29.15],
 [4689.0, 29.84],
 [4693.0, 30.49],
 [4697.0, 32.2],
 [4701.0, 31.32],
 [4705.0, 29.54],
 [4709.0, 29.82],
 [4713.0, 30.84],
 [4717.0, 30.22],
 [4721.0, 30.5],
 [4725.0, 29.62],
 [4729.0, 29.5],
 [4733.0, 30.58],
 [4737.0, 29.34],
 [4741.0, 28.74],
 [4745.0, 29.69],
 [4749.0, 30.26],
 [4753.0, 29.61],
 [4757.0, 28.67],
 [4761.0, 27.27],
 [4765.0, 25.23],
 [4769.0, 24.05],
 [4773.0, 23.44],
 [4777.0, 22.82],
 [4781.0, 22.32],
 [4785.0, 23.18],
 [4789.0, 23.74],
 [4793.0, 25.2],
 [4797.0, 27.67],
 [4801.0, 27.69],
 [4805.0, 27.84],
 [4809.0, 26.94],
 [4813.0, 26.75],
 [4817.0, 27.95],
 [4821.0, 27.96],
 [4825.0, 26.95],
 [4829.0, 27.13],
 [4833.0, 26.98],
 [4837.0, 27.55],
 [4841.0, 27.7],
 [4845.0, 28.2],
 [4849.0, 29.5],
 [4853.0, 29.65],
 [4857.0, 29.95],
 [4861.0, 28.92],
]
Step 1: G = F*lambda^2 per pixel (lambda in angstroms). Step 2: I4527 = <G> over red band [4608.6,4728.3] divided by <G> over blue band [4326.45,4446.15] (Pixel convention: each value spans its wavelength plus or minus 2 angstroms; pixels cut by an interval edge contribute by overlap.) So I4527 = 2.0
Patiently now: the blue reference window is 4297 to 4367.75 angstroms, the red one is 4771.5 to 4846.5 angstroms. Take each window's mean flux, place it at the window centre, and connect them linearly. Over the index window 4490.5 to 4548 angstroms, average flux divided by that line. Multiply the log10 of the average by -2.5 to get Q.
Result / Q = -0.25 mag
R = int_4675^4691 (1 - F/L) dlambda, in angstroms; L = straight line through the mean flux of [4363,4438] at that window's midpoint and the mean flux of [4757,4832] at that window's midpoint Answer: -4.5 angstroms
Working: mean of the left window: 16.8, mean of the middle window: 29.8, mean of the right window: 25.9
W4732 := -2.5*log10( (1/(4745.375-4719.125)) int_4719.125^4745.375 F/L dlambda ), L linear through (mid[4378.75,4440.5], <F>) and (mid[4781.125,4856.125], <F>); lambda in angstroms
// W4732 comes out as -0.19 mag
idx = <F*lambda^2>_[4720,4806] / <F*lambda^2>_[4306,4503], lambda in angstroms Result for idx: 1.75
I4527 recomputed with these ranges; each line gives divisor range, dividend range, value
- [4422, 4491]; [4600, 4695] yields 1.60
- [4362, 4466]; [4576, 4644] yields 1.84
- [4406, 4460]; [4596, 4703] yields 1.81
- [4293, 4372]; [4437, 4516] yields 1.63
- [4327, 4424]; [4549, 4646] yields 1.95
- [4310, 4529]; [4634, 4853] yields 1.71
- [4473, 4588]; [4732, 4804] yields 1.16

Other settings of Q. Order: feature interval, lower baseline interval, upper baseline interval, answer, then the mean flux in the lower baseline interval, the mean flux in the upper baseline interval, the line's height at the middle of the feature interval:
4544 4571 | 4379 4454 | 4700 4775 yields -0.20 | 17.6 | 28.8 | 22.5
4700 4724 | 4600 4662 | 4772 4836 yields -0.08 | 30.1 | 26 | 28.2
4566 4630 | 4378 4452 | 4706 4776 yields -0.23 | 17.6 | 28.6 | 23.8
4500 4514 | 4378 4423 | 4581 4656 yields -0.15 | 16.7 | 29.5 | 23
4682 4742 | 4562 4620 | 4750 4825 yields -0.11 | 29.2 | 26.1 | 27.3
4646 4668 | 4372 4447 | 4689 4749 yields -0.11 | 17.2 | 30.2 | 27.6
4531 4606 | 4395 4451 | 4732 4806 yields -0.22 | 18.4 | 26.6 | 21.8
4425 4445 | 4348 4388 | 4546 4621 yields 0.08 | 15.5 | 28.5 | 19.5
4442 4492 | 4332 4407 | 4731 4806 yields -0.15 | 16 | 26.7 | 18.6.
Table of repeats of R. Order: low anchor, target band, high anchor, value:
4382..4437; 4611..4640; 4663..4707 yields -3.31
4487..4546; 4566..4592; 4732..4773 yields -3.39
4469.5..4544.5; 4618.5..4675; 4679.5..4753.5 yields -4.22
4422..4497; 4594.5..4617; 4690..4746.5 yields -3.11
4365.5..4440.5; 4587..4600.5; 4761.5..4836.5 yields -4.85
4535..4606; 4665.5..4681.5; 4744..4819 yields -1.78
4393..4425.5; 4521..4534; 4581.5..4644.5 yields 0.90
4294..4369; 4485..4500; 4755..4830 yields -4.36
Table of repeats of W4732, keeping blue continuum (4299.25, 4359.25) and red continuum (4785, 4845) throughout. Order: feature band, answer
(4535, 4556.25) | -0.188 mag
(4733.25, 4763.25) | -0.156 mag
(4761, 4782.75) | 0.083 mag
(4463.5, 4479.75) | -0.224 mag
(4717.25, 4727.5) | -0.218 mag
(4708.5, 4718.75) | -0.239 mag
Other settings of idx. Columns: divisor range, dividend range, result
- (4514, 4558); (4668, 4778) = 1.32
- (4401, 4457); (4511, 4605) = 1.52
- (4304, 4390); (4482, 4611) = 1.89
